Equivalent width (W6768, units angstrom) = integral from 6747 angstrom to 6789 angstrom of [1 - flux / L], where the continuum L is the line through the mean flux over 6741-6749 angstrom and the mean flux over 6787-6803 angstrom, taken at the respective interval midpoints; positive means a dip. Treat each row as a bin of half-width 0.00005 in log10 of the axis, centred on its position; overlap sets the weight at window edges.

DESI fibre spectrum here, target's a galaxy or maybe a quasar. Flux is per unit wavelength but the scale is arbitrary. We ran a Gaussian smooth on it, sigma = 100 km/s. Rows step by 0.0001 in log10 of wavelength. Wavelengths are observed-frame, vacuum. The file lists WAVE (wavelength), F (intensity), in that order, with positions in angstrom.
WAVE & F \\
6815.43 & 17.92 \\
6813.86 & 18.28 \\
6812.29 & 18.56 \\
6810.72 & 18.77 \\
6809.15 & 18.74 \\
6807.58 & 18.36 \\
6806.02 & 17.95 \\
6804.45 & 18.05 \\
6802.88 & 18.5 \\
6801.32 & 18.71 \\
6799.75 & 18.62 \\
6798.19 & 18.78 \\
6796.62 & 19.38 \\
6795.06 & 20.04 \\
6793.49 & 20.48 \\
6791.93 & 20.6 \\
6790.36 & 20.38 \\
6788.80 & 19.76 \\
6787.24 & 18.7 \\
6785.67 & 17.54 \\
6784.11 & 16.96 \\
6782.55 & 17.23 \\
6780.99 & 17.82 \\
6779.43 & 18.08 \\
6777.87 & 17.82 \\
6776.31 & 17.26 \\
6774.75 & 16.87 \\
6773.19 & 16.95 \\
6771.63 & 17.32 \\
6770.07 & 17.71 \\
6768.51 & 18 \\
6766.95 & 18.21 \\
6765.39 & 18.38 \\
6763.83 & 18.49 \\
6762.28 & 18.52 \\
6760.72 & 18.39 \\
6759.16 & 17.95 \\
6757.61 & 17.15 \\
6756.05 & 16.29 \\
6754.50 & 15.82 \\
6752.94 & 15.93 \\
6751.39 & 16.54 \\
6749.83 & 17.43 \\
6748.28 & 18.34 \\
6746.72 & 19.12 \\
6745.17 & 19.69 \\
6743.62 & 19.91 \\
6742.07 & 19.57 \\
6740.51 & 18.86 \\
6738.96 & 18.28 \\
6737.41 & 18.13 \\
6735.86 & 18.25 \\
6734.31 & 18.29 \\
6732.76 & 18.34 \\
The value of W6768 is 3.9 angstrom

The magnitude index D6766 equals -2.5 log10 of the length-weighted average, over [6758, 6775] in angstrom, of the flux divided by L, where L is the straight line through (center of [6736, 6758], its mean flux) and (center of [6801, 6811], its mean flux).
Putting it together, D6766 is 0.01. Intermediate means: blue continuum 18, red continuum 18.4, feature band 17.9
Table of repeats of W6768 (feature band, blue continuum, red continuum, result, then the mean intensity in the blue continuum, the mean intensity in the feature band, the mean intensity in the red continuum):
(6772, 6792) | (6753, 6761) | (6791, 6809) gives 0.13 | 16.9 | 18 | 19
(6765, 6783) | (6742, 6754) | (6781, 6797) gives 1.05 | 18.2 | 17.6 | 19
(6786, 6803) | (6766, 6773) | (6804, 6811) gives -1.21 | 17.7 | 19.4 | 18.4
